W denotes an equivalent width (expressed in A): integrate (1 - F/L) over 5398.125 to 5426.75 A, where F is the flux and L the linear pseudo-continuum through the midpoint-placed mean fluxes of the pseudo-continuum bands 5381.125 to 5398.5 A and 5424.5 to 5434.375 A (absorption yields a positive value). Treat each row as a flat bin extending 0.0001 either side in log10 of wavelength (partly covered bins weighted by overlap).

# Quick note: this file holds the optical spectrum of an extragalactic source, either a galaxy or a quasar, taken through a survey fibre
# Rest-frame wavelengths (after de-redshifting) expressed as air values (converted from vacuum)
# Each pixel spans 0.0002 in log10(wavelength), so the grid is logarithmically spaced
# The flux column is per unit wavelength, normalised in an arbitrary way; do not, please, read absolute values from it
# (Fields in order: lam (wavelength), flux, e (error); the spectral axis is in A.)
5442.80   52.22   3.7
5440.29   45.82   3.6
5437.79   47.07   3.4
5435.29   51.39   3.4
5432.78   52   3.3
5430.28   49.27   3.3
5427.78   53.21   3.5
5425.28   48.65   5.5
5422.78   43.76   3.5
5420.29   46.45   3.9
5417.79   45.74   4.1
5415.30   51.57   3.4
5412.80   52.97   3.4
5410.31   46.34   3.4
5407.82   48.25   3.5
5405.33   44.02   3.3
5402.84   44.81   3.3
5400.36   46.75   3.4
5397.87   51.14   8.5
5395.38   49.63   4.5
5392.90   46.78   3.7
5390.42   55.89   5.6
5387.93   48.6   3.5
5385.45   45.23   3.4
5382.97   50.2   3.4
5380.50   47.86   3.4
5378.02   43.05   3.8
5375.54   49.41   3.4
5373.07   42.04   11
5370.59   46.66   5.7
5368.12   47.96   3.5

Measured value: 1.7 A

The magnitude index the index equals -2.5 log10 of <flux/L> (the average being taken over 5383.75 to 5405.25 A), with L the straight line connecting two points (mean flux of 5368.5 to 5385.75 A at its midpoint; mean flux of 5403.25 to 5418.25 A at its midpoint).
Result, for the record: -0.02 mag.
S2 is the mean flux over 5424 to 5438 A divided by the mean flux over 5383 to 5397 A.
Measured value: 1.0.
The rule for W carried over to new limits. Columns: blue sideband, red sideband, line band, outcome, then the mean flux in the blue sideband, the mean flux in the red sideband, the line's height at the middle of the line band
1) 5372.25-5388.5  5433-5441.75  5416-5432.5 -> -0.01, 46.7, 48.6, 48.2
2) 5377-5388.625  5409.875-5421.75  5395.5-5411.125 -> 0.31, 47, 48.7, 48.1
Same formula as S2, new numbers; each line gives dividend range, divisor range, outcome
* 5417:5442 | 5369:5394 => 1.02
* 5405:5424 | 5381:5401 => 0.96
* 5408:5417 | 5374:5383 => 1.06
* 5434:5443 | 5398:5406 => 1.06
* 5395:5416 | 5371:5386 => 1.04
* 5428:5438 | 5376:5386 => 1.08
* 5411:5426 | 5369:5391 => 1.01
